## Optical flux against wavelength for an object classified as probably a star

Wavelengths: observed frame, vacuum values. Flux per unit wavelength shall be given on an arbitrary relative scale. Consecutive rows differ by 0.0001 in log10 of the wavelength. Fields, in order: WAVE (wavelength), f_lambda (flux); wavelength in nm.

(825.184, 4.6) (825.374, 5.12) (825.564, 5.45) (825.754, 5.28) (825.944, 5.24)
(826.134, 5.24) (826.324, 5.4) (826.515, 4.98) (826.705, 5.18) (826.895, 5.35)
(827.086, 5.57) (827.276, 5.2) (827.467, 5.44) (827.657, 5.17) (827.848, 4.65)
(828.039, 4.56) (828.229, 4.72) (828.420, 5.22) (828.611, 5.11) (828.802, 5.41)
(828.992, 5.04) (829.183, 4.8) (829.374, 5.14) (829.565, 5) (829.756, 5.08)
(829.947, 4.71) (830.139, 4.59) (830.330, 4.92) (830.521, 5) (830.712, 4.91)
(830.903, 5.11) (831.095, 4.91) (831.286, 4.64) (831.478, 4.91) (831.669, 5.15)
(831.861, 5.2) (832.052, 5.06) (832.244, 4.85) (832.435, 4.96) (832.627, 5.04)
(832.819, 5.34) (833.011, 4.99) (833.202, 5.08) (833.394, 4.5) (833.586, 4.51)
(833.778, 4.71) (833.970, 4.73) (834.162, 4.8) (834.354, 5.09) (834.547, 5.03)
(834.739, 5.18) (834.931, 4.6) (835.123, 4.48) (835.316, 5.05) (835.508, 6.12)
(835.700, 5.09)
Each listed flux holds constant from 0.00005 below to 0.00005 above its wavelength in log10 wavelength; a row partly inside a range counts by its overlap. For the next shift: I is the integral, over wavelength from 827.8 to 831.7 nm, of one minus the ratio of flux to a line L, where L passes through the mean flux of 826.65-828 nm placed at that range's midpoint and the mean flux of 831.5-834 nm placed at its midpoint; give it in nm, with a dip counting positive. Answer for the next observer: 0.11 nm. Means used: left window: 5.19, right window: 4.94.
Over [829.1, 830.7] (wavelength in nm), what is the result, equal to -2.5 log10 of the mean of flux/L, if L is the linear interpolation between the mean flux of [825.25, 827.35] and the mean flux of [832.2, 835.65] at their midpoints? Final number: 0.05 mag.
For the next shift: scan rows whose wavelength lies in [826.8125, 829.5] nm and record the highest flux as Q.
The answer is 5.57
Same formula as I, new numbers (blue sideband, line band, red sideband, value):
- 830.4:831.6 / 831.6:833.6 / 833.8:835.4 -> -0.04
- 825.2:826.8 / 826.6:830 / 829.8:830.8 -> -0.05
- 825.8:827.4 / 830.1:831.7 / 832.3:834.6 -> 0.04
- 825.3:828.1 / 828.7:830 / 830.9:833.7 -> 0.01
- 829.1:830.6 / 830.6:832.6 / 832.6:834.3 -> -0.04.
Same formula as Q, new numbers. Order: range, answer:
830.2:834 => 5.34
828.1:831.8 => 5.41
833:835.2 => 5.18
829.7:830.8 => 5.08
